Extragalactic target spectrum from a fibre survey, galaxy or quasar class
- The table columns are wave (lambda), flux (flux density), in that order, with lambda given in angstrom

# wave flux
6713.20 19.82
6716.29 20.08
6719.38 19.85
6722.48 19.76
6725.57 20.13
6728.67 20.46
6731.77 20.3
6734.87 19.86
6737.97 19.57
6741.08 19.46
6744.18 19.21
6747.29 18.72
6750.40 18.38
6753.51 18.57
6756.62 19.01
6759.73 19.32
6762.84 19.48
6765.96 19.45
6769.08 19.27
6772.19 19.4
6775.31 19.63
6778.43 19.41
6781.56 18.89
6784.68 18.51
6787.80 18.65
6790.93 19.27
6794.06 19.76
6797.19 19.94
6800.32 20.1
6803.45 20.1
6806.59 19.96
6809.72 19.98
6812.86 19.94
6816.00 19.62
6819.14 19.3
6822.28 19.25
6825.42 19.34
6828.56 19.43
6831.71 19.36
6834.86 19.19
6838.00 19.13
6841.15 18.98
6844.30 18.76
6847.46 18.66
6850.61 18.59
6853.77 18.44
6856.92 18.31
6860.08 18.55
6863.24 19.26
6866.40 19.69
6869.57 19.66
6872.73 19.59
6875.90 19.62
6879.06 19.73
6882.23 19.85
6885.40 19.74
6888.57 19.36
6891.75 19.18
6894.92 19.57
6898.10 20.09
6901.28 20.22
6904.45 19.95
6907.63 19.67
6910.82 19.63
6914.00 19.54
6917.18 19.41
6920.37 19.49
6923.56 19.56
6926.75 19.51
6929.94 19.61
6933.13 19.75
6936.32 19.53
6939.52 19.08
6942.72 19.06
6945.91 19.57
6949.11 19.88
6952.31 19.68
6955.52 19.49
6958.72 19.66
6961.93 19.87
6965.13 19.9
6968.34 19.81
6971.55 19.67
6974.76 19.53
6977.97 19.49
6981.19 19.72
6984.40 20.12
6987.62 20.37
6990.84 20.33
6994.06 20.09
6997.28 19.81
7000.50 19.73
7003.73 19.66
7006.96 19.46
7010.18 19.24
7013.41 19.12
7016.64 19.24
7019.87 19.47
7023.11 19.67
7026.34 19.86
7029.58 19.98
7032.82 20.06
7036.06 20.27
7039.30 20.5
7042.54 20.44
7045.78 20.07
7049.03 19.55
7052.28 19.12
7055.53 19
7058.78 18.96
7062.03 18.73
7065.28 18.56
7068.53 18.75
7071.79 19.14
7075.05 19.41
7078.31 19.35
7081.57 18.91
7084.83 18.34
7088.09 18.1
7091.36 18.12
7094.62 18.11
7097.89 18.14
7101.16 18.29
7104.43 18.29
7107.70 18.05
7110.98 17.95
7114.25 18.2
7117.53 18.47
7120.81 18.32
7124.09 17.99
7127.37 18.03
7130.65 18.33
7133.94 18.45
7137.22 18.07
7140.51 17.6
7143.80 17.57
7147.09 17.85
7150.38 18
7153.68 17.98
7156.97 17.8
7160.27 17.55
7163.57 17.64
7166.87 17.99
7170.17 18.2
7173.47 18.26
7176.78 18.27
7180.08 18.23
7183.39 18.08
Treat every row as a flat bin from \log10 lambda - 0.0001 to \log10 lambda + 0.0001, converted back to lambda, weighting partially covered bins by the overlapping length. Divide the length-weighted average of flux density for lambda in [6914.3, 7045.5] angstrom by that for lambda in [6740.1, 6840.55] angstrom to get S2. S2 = 1.0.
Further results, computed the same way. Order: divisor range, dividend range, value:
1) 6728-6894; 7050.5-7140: 0.96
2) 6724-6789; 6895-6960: 1.02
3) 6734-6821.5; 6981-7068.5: 1.01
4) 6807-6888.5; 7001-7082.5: 1.01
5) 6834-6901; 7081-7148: 0.94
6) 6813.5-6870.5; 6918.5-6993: 1.03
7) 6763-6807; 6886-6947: 1.01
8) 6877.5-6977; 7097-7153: 0.92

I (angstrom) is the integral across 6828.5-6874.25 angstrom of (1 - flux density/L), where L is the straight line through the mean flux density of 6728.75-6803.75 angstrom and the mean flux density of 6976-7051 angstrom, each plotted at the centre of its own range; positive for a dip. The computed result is 1.2 angstrom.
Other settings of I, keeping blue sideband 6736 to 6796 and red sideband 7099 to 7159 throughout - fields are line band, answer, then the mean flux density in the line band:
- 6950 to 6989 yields -2.6 angstrom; 19.8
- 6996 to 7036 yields -2.7 angstrom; 19.6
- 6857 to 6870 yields -0.2 angstrom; 19.1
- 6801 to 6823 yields -0.9 angstrom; 19.8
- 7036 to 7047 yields -1.2 angstrom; 20.3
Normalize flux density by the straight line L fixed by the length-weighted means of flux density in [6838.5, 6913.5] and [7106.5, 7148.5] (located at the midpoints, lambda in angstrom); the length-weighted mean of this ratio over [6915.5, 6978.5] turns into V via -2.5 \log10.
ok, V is -0.033 mag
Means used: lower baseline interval 19.4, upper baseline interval 18.1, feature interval 19.6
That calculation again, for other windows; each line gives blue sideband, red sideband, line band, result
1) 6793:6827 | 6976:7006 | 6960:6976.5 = 0.007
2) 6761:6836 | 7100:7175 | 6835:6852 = 0.024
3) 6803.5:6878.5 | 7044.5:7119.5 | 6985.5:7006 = -0.061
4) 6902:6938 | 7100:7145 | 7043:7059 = -0.045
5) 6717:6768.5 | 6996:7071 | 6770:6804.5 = 0.004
